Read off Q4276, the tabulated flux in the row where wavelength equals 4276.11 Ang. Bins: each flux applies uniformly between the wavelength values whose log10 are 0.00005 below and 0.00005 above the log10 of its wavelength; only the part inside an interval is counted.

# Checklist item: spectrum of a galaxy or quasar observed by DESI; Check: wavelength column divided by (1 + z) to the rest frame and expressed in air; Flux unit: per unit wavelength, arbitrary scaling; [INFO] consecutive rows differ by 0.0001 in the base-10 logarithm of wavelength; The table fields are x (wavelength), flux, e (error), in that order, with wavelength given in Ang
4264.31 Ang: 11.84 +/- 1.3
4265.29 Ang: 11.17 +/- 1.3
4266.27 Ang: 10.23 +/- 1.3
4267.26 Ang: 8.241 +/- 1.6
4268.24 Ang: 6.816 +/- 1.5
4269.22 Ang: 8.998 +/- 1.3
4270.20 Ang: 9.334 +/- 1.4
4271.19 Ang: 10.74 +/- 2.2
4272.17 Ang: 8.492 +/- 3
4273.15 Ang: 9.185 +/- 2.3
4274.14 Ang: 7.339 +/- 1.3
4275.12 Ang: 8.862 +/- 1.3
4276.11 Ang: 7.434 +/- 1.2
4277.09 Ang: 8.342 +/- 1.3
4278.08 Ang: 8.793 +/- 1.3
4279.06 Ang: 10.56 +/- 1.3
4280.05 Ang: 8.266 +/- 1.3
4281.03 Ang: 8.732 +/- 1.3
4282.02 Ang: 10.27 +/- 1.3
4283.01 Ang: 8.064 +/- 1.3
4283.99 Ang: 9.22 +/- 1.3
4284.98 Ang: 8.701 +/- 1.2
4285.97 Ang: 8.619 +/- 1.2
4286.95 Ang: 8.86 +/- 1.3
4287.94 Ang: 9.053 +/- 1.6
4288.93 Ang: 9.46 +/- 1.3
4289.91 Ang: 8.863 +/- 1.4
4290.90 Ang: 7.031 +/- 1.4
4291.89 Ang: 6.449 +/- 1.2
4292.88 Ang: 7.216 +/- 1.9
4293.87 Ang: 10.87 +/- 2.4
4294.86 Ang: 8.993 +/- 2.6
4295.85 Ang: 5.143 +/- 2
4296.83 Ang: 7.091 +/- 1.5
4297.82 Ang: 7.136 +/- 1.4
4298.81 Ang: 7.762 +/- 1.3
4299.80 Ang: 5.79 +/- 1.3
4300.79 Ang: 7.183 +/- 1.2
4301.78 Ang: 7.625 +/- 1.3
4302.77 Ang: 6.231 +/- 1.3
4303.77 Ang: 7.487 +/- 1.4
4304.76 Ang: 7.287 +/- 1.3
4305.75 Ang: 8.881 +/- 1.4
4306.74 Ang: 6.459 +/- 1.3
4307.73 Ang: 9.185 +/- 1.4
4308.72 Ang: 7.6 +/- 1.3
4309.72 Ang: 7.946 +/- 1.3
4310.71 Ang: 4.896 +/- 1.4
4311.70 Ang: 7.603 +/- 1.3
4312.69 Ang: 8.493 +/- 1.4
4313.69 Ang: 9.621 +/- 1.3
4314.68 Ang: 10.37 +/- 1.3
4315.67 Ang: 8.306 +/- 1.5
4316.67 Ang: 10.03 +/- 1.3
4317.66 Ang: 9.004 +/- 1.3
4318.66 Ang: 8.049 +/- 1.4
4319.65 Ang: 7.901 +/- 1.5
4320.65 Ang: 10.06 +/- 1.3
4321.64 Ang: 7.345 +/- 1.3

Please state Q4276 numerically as 7.434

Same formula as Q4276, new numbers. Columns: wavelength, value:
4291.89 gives 6.449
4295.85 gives 5.143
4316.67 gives 10.03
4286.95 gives 8.86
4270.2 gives 9.334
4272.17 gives 8.492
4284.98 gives 8.701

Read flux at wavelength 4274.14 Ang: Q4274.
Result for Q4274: 7.339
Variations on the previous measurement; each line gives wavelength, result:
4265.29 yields 11.17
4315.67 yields 8.306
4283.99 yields 9.22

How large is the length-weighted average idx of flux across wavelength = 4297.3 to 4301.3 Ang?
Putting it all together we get 6.97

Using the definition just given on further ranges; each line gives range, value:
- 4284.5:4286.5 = 8.68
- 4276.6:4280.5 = 8.99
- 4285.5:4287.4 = 8.77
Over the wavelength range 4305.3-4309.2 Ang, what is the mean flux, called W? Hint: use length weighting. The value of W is 8.03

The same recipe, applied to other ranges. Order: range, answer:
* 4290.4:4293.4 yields 6.92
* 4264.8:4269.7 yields 9.09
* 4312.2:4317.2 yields 9.36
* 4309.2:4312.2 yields 6.82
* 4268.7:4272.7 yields 9.38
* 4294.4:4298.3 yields 7.09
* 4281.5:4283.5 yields 9.14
